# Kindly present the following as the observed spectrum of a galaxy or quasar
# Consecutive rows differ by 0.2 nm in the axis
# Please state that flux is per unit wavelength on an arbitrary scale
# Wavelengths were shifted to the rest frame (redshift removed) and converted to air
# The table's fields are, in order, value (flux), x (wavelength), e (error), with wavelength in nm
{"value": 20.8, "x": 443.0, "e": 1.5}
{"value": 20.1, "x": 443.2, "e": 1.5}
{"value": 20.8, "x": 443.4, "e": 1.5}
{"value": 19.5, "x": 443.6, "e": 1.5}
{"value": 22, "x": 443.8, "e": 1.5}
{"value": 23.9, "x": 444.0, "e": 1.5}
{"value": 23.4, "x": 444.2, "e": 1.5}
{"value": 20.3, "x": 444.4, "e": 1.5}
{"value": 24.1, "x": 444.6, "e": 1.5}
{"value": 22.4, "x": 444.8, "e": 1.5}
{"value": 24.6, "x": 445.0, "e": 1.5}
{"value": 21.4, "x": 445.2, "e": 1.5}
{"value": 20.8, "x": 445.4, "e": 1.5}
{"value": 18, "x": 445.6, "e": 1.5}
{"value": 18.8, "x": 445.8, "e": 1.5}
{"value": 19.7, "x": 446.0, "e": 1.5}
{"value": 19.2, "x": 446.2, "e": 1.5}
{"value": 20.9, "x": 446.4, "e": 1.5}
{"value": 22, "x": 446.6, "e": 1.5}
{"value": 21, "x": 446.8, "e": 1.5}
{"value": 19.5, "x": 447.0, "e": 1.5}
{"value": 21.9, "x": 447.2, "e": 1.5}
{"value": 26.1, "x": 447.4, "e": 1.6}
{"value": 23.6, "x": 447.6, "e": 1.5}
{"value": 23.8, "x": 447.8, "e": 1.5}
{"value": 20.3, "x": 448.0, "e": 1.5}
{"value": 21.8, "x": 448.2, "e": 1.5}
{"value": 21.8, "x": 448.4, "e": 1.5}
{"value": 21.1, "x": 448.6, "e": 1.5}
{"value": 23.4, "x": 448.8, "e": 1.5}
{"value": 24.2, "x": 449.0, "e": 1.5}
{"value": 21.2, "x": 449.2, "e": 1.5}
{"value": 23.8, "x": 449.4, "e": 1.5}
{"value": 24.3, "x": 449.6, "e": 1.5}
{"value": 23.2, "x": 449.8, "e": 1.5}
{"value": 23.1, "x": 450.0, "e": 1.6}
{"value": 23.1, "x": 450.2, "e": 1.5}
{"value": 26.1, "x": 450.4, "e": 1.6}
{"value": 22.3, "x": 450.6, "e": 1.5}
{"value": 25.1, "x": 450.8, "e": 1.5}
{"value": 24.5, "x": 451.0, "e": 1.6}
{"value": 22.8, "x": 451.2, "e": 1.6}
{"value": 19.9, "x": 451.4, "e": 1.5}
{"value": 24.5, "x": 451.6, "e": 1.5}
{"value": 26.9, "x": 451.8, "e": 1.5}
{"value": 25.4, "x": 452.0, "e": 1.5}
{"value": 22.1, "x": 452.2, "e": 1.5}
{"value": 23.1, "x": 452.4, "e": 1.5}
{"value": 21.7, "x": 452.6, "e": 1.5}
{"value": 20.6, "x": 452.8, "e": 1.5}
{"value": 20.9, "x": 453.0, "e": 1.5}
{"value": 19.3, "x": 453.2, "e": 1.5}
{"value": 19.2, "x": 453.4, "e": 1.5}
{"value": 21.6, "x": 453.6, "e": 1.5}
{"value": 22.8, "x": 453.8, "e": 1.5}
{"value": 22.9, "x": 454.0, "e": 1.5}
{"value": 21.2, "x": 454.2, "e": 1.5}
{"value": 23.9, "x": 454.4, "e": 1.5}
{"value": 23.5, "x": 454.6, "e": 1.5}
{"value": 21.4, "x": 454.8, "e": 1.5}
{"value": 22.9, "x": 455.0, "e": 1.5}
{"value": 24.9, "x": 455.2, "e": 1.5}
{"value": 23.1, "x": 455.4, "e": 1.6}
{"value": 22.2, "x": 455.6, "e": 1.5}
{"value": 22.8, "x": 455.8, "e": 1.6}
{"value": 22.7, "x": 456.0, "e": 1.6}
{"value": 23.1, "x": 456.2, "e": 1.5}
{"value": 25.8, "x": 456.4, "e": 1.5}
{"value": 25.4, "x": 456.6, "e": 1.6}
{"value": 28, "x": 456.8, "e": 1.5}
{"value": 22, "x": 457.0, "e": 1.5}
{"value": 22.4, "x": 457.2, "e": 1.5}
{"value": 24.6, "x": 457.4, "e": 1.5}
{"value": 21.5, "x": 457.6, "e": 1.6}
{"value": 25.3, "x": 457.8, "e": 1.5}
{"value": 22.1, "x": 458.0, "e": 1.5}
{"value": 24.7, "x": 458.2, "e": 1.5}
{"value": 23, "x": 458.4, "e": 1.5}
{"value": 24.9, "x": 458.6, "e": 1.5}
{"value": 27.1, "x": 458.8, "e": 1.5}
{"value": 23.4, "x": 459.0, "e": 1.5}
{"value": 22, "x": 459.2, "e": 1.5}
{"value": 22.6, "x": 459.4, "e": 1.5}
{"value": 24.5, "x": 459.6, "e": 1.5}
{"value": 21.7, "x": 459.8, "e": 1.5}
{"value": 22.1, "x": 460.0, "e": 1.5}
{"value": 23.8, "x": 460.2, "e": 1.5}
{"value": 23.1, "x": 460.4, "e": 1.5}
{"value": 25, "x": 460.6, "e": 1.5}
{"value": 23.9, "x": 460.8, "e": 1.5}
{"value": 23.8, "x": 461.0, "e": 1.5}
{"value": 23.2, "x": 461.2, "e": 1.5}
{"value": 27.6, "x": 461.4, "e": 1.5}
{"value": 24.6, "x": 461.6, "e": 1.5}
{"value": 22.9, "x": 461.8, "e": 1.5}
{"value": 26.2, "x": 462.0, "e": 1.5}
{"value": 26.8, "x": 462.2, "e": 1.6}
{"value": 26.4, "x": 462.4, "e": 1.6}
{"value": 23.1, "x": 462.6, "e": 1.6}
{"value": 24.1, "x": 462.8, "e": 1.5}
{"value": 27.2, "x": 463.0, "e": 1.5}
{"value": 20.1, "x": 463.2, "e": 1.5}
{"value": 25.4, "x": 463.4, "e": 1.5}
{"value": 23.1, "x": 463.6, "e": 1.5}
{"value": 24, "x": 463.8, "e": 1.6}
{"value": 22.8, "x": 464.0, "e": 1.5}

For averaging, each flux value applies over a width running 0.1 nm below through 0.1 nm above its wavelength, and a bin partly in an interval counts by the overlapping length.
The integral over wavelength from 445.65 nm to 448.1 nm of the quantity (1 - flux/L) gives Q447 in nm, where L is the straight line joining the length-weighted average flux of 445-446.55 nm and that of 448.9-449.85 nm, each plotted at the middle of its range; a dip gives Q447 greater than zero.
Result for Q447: -0.02 nm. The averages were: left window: 20.2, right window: 23.3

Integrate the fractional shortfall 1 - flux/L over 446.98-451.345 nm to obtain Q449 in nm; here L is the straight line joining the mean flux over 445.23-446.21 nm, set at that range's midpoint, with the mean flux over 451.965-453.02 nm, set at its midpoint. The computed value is -0.46 nm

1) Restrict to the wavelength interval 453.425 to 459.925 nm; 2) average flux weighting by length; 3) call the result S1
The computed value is 23.4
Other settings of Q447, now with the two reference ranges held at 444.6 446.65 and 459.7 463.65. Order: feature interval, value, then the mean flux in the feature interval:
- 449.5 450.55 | -0.10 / 23.9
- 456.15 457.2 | -0.07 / 24.7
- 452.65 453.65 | 0.10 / 20.3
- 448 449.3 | -0.03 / 22.1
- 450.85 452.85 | -0.10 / 23.3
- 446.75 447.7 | -0.06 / 22.5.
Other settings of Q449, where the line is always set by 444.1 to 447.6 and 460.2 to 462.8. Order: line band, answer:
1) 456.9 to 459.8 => 0.06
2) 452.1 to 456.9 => 0.11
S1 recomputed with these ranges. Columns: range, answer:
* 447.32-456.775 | 23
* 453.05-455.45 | 22.2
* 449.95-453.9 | 22.7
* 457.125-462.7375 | 24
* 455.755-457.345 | 24.1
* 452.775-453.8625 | 20.7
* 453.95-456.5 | 23.1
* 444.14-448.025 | 21.6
